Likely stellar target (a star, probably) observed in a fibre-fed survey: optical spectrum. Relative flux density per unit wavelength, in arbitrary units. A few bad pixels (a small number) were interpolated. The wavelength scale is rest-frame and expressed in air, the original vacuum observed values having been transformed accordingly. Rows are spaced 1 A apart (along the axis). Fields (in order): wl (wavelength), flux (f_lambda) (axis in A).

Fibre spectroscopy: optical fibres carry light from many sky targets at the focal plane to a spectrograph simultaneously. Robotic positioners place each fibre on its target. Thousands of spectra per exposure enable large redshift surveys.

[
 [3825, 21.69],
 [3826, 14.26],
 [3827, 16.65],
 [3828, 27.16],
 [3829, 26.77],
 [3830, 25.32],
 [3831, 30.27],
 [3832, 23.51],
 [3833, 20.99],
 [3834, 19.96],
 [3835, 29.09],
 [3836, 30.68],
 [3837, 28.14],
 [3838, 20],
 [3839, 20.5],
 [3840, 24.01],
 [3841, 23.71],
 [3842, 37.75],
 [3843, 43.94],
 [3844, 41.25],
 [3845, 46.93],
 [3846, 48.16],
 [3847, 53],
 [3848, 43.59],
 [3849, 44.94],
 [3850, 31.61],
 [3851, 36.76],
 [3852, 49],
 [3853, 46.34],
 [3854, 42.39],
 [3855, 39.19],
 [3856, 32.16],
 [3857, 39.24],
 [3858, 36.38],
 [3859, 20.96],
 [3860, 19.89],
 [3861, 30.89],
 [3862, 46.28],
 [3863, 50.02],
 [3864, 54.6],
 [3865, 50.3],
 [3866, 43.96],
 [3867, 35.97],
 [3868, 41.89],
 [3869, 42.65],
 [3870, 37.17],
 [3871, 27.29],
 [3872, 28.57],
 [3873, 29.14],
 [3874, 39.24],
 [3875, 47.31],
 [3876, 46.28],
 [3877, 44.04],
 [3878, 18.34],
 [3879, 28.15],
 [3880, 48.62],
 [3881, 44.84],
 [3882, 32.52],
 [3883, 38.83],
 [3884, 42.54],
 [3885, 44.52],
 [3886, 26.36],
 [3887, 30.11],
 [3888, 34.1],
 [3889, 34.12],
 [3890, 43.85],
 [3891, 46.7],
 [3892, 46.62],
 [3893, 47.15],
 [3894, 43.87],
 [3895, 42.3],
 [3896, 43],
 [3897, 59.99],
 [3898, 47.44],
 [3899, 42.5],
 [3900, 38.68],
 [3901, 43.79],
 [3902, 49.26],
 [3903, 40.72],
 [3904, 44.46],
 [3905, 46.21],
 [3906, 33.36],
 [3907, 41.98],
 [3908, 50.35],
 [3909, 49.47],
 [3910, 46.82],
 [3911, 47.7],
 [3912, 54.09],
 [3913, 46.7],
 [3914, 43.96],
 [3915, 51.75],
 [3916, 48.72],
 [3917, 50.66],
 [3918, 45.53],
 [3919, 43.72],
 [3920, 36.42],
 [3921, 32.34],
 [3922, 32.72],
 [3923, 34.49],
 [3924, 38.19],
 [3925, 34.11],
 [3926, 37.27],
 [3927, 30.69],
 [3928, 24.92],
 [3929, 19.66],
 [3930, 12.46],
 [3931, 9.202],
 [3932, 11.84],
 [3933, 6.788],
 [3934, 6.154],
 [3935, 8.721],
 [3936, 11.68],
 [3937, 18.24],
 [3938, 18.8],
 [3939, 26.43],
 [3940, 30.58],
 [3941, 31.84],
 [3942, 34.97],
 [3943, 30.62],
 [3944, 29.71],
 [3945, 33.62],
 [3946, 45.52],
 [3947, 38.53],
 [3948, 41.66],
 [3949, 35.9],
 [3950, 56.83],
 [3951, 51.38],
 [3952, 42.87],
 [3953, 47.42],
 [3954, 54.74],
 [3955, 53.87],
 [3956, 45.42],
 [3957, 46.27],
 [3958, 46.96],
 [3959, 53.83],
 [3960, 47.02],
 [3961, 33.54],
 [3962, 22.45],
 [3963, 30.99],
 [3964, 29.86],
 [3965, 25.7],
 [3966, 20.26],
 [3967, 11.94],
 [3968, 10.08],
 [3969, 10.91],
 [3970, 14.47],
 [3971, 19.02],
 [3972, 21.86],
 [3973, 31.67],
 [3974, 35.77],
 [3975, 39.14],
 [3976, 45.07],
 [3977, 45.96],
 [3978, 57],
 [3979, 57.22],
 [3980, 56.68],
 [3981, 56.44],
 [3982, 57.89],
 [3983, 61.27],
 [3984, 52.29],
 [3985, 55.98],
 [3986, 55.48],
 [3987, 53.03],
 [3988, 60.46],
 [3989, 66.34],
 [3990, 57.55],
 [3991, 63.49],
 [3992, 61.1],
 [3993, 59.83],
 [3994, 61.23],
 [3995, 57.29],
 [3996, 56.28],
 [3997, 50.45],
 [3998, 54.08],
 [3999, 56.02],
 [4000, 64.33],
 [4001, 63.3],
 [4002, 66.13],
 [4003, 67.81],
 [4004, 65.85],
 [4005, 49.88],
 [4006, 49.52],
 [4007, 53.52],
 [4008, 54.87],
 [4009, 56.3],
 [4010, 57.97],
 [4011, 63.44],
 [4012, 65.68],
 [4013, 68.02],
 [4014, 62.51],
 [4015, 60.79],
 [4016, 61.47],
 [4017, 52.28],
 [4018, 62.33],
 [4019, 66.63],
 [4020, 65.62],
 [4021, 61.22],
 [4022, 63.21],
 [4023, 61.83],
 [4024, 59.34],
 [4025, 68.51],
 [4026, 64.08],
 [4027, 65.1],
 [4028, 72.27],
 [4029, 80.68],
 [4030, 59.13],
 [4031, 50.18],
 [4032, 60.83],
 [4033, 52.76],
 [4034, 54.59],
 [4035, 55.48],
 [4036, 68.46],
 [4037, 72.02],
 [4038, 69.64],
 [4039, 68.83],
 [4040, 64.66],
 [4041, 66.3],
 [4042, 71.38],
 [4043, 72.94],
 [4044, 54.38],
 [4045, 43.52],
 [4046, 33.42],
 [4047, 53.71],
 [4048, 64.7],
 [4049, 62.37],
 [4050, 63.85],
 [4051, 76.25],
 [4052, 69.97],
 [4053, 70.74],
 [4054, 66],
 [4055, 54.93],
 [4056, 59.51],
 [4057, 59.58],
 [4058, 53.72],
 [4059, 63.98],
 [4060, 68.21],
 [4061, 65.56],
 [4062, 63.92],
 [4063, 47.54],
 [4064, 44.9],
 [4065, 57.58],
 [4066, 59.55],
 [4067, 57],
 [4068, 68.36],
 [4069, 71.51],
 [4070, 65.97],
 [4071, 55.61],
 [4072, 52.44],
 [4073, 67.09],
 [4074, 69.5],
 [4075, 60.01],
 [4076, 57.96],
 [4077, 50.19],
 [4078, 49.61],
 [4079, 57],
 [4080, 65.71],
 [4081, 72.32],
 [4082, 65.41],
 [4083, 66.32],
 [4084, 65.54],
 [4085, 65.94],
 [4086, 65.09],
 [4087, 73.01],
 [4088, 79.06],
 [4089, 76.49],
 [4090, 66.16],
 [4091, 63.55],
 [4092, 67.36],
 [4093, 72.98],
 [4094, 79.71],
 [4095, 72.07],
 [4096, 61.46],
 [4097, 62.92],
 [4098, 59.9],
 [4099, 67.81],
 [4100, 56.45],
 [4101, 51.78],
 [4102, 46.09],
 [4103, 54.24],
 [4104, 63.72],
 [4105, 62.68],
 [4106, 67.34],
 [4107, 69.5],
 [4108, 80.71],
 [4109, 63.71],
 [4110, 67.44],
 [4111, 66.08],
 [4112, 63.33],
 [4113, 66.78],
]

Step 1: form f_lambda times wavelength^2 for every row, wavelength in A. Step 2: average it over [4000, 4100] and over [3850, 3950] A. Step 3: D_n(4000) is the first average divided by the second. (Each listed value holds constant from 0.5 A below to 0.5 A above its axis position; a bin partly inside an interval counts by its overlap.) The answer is 1.8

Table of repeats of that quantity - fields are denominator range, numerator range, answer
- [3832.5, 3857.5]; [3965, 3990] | 1.24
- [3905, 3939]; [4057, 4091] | 2.06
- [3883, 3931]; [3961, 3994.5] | 1.09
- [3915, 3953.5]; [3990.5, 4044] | 2.04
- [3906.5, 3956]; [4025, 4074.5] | 1.86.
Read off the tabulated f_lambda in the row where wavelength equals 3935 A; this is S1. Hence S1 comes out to 8.721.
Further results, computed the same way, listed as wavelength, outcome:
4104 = 63.72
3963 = 30.99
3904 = 44.46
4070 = 65.97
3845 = 46.93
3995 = 57.29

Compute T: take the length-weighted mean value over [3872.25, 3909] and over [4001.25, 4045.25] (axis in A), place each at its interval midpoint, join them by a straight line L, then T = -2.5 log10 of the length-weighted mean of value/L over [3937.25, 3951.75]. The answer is 0.354 mag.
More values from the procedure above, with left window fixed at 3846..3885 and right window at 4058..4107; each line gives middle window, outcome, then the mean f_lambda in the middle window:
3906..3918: -0.08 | 47.6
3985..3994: -0.13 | 59.5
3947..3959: 0.03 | 47.5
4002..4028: -0.11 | 61.4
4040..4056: -0.04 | 61.7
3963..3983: 0.43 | 34.7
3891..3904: -0.07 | 45.5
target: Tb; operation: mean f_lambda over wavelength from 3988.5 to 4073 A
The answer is 61.2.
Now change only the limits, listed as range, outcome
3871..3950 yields 36.5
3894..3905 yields 45.2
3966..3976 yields 22.8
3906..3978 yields 34.3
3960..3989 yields 38.9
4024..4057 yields 62.7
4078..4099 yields 67.5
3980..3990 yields 57.6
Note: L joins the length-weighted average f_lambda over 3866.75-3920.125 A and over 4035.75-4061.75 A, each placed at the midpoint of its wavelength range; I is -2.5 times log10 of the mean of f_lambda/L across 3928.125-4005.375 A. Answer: 0.28 mag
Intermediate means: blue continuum 41.9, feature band 40.7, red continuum 63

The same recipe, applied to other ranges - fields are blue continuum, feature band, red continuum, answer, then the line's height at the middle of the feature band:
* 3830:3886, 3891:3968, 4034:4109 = 0.212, 45.4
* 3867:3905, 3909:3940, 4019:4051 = 0.402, 45.9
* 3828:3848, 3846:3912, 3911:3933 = -0.229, 33.1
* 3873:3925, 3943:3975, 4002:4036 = 0.410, 51.6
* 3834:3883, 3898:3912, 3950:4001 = -0.104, 40.6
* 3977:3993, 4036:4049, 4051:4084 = -0.022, 60.4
